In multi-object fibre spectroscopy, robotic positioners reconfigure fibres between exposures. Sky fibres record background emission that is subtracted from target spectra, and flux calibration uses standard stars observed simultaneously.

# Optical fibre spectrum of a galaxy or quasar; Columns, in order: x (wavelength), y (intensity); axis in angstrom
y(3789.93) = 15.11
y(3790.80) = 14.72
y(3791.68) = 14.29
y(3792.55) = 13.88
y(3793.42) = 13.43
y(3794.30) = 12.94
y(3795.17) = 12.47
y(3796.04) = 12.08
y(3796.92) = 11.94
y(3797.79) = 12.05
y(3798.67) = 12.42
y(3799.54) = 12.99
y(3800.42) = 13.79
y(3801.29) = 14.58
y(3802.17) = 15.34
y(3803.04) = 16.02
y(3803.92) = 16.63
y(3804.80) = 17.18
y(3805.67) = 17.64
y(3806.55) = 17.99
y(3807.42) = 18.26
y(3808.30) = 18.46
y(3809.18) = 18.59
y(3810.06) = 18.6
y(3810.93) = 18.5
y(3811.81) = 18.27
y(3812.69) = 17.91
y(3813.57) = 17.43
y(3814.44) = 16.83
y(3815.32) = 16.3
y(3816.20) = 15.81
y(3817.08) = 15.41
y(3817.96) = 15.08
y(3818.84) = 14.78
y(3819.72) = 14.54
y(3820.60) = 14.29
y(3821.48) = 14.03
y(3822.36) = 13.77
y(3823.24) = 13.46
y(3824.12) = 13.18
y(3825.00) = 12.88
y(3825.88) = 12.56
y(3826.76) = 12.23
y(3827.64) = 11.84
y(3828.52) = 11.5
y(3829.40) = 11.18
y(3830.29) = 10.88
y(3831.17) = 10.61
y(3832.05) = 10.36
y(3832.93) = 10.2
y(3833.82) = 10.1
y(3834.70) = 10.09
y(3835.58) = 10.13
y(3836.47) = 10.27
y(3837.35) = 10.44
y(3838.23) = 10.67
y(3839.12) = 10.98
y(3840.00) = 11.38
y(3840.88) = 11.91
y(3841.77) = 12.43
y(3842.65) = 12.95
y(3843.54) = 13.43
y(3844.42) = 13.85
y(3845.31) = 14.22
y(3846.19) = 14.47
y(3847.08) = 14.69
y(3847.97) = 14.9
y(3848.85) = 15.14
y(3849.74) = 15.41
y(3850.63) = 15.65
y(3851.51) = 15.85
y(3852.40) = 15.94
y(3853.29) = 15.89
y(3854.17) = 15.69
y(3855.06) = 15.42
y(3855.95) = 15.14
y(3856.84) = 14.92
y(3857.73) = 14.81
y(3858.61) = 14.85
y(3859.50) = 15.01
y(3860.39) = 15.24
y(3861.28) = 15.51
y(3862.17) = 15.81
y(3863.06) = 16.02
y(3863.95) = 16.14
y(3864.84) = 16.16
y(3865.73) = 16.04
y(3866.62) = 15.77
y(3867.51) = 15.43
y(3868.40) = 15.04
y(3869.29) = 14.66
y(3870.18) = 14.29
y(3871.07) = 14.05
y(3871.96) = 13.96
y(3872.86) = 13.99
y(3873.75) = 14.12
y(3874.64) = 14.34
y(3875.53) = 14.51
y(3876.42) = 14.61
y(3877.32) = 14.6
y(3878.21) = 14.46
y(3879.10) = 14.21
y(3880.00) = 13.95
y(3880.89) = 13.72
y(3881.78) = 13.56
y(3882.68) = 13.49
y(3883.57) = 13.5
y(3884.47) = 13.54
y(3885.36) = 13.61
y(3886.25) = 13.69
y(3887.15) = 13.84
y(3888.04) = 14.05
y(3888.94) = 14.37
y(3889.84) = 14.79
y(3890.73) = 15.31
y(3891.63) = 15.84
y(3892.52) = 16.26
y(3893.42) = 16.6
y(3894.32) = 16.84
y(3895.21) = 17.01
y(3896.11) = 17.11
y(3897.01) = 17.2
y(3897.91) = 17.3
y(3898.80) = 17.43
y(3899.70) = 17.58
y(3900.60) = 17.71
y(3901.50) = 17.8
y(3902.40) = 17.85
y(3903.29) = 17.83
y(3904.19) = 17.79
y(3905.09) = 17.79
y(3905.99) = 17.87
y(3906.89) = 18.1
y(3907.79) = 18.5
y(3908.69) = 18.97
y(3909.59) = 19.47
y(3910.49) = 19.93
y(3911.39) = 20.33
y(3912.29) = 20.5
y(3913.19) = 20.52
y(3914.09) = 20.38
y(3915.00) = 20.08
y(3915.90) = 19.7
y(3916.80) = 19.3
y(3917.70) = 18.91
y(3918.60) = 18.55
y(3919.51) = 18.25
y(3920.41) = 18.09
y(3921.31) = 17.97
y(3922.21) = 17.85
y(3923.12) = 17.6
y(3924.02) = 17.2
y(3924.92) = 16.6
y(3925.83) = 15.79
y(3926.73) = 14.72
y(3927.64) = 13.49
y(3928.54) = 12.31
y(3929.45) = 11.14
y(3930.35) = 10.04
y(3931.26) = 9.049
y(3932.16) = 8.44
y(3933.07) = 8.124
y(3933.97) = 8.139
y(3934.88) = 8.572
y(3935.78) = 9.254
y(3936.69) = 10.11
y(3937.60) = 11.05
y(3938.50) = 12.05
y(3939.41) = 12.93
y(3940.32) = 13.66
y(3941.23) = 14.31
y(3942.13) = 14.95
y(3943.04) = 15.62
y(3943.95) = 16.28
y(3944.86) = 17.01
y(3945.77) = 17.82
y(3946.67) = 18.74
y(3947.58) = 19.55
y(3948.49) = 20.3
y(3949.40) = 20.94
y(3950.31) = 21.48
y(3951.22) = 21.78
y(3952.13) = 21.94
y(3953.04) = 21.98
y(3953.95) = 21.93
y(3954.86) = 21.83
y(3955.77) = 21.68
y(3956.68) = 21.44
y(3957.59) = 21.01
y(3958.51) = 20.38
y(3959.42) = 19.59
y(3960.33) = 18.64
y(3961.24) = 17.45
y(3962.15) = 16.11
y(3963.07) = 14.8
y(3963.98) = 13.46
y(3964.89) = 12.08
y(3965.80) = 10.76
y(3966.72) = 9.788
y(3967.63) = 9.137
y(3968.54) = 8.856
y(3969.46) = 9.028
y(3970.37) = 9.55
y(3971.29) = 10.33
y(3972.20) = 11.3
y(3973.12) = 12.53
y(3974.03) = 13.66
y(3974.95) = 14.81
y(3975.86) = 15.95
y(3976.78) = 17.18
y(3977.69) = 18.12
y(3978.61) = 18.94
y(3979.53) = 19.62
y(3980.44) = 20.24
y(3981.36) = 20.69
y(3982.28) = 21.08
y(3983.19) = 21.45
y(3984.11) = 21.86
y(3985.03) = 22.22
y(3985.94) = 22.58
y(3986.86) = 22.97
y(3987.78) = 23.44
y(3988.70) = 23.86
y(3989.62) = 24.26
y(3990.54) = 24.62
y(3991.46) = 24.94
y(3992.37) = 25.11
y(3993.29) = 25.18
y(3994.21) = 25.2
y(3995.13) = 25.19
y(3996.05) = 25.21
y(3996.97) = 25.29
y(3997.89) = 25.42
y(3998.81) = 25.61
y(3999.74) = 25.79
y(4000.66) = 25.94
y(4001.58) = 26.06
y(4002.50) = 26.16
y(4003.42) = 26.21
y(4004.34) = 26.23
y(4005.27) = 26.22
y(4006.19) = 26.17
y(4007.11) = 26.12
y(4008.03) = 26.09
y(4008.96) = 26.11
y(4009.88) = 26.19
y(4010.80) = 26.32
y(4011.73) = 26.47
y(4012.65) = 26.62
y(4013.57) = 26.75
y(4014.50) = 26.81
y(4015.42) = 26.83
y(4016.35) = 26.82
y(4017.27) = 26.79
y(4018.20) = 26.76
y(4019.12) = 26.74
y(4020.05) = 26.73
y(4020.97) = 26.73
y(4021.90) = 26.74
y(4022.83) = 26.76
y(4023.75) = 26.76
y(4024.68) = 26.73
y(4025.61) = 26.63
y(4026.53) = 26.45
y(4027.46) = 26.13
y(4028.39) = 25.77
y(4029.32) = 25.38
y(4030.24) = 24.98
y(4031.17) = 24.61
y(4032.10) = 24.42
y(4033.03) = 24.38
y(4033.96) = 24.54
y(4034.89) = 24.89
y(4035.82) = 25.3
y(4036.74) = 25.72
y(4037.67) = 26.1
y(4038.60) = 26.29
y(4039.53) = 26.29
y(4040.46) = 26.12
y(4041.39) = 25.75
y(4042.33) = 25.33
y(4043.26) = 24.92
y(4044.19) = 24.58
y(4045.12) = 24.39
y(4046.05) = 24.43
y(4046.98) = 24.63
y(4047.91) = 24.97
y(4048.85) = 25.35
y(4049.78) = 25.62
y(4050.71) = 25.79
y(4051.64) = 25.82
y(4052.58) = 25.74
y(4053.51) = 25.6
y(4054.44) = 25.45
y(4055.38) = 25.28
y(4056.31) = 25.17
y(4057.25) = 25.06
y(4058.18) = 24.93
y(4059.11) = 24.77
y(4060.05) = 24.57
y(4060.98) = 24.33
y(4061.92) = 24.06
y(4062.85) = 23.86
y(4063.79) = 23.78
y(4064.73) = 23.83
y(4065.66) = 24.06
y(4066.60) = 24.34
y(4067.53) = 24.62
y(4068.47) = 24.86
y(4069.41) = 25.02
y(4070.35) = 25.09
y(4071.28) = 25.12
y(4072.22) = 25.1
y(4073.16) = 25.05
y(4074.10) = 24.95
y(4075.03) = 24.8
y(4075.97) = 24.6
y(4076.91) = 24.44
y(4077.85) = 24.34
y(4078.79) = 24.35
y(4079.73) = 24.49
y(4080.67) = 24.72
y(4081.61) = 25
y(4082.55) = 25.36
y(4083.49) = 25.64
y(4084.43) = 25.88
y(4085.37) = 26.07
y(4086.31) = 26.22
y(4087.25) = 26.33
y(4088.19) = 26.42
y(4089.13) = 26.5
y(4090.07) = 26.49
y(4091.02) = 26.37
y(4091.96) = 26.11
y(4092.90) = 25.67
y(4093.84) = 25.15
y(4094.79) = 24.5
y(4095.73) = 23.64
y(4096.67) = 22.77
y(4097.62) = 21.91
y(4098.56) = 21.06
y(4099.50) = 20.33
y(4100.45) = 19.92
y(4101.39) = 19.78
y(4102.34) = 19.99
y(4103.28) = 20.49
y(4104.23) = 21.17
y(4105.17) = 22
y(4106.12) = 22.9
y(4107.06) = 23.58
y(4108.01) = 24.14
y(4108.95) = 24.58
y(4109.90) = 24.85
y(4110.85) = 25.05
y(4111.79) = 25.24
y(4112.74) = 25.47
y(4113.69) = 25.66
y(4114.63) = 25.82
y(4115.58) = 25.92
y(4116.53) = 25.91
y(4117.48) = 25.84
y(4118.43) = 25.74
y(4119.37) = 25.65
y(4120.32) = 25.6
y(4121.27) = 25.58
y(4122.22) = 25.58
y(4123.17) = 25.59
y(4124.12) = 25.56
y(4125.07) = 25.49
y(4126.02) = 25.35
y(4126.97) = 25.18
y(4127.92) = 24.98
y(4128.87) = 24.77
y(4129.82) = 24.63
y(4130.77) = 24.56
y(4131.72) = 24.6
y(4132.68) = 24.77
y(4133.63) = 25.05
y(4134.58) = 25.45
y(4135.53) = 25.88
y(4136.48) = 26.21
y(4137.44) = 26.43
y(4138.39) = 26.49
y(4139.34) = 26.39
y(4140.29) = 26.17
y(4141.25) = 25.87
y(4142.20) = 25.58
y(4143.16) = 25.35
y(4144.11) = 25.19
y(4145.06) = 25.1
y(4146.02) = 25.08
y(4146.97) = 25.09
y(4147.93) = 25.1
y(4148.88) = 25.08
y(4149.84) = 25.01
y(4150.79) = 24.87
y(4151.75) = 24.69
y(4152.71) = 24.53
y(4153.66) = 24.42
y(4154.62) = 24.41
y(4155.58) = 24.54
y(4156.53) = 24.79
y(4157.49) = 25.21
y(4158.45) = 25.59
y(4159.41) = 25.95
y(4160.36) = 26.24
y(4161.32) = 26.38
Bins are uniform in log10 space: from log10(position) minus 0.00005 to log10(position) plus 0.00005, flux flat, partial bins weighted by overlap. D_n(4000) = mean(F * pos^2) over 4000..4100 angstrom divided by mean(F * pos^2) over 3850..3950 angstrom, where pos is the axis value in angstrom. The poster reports 1.75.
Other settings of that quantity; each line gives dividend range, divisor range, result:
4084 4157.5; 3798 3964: 1.80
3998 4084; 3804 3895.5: 1.94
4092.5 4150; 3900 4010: 1.44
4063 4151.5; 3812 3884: 2.02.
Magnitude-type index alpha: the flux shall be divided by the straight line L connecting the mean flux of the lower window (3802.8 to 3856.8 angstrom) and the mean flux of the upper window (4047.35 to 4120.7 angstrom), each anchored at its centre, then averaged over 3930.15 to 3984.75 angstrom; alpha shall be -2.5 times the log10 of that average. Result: 0.23 mag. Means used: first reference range 14.3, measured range 15.7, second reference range 24.6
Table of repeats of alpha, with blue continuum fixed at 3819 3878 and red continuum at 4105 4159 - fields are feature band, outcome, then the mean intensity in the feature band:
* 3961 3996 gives 0.066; 18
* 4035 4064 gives -0.155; 25.2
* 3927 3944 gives 0.443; 11.5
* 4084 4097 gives -0.094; 25.6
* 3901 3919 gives -0.173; 19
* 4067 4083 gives -0.089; 24.8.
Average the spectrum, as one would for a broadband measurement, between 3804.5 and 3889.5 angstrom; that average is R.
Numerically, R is 14.3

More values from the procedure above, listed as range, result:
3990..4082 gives 25.4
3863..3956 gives 16.1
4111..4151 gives 25.5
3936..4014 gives 19.8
